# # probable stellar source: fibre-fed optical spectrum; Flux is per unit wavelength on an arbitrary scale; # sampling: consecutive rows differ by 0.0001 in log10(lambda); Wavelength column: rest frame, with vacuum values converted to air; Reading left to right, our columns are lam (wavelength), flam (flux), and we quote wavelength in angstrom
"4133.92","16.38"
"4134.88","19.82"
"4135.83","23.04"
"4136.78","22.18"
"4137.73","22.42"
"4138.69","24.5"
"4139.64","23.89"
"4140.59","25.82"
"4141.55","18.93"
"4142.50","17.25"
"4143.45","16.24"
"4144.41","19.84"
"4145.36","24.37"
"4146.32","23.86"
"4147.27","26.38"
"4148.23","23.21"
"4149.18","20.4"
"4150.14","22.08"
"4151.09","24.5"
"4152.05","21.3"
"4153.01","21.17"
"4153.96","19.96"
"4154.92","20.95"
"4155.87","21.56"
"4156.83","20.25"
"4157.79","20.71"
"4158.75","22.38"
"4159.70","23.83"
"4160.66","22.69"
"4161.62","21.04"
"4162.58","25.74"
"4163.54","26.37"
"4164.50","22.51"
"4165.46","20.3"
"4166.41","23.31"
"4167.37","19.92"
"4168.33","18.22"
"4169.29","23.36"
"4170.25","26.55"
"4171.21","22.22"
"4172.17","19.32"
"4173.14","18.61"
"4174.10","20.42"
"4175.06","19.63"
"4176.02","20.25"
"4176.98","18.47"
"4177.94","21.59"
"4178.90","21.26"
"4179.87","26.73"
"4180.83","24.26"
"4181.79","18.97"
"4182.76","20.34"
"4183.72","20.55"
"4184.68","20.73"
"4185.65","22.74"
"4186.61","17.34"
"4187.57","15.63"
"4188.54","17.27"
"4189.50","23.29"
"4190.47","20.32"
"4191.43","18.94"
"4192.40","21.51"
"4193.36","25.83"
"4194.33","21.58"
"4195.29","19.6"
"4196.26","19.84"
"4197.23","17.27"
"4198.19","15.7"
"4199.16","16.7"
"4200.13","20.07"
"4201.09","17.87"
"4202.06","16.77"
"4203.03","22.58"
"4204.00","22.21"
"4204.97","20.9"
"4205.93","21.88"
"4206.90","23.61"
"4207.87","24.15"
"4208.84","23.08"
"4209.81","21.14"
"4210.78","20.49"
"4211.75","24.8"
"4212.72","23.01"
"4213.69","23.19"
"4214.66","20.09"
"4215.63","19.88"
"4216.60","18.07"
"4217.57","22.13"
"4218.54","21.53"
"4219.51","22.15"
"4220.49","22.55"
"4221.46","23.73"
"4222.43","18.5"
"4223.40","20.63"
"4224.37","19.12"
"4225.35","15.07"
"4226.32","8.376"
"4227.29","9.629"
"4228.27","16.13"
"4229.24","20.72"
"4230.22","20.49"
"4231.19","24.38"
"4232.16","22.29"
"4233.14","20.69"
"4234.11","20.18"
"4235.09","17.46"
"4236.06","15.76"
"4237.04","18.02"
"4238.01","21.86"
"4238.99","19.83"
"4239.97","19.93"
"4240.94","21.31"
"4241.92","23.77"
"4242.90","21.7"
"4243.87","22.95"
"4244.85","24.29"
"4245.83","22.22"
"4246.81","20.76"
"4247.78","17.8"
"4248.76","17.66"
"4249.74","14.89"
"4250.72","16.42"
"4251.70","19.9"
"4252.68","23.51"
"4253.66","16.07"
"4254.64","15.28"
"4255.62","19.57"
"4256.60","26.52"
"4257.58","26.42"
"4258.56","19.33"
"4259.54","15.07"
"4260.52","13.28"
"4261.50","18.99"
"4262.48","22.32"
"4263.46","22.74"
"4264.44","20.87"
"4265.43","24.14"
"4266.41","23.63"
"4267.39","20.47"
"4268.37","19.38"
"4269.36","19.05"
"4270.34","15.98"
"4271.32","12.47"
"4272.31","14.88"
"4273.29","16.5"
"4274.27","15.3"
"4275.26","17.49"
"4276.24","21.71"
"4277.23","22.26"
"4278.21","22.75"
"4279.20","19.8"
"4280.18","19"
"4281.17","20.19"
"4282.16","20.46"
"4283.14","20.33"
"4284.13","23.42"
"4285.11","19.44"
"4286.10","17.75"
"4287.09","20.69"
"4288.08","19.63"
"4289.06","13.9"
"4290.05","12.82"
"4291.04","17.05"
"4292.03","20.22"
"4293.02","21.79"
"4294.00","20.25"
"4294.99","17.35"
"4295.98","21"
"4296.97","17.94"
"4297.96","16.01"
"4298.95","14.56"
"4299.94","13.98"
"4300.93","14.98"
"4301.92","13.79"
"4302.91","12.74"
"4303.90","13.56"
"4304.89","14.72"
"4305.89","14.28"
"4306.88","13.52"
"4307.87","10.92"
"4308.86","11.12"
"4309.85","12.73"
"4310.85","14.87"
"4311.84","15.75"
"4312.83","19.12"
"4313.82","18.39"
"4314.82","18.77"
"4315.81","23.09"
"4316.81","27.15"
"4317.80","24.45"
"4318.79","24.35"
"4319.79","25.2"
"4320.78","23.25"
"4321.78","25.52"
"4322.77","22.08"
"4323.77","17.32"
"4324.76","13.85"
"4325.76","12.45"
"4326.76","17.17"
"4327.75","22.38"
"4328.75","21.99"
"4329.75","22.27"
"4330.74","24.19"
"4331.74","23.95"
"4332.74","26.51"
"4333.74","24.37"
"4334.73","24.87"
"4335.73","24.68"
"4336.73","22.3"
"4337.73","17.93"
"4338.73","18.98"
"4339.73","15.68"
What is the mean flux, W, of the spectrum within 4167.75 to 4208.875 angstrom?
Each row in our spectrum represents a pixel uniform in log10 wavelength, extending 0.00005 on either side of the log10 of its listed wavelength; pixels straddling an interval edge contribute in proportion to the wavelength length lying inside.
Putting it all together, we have 20.6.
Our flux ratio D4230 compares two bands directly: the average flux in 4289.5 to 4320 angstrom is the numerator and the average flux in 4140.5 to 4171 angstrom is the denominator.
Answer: 0.78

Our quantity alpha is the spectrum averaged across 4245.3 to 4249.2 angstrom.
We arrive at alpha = 19.7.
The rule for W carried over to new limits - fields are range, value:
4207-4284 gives 19.9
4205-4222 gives 22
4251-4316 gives 18.1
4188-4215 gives 20.8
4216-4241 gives 19.2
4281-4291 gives 18.7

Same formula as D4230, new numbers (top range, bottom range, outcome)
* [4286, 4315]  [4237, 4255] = 0.81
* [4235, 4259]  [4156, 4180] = 0.93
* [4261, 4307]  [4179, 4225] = 0.88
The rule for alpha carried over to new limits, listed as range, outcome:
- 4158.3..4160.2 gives 23.2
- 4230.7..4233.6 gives 22.5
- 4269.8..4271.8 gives 14.4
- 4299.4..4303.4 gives 13.9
